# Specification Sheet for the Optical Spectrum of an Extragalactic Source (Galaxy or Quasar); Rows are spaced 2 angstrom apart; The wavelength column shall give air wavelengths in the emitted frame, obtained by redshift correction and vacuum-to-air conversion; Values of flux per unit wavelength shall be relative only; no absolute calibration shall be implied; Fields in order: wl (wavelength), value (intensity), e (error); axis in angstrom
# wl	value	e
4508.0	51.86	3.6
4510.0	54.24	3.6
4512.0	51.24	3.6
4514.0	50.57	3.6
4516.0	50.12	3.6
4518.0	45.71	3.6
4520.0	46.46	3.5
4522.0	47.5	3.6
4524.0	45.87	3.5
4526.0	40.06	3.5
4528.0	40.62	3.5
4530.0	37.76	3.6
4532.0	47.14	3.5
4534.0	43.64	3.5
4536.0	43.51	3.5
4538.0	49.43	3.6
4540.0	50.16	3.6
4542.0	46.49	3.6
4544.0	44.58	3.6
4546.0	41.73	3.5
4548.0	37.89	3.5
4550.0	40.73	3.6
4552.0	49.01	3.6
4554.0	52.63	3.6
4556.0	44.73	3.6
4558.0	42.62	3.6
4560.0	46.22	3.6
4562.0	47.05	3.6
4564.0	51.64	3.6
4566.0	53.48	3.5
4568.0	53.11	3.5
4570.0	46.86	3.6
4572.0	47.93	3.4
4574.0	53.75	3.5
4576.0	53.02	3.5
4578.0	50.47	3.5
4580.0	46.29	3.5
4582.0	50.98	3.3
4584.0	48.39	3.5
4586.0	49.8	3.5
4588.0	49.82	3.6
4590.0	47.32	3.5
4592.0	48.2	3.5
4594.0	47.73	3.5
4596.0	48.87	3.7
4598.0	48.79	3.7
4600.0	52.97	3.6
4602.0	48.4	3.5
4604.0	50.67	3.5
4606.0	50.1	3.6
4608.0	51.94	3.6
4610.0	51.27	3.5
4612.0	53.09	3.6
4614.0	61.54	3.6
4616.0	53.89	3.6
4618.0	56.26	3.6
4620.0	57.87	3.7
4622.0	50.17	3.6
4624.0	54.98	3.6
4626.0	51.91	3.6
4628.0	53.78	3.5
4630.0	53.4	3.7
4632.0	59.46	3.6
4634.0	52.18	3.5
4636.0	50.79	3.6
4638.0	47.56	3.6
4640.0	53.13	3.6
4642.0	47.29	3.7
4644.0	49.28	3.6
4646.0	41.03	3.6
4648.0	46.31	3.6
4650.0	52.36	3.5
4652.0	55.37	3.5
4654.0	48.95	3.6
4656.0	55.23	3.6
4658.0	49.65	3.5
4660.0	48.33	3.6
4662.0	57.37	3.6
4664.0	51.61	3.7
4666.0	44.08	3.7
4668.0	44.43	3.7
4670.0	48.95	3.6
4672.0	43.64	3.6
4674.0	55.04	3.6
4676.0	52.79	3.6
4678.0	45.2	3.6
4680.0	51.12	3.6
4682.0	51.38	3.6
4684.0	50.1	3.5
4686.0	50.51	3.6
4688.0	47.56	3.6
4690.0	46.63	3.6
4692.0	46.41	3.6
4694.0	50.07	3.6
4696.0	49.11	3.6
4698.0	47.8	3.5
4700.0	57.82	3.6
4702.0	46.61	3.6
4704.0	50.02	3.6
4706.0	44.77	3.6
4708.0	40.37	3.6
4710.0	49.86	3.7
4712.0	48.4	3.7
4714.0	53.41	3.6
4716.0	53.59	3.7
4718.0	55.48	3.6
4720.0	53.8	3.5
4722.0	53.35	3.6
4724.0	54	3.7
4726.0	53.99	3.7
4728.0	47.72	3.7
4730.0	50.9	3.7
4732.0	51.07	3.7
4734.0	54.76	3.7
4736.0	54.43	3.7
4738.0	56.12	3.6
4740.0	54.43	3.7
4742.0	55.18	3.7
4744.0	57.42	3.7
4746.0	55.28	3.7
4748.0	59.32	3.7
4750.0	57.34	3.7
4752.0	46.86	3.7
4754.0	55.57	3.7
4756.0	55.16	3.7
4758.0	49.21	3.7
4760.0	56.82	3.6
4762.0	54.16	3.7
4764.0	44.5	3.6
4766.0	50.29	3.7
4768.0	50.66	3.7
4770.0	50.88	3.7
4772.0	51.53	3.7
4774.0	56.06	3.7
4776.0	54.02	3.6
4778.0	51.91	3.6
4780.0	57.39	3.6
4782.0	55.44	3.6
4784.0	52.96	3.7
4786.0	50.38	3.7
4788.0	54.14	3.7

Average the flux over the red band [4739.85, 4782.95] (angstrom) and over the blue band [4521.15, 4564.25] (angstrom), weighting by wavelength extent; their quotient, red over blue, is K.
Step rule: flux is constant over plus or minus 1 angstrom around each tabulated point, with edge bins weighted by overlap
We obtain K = 1.19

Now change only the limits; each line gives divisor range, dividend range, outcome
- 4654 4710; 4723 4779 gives 1.08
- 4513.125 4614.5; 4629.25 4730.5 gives 1.05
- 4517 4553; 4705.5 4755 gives 1.19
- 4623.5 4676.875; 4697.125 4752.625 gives 1.03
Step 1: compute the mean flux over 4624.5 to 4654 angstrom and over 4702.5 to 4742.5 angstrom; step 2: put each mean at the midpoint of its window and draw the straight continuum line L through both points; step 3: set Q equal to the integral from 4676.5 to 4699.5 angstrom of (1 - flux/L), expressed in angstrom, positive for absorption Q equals 1.1 angstrom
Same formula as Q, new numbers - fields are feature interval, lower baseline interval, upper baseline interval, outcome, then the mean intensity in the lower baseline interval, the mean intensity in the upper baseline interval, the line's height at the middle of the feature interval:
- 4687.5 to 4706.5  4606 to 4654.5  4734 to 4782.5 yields 1.5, 52.2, 53.8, 53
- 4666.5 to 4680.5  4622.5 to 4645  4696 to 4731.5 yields 0.8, 52.1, 50.7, 51.4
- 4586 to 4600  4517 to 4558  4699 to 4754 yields -0.6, 44.7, 52.5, 47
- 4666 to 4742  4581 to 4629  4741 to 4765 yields 3.9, 51.6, 53.9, 53.1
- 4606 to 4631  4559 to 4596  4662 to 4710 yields -2.4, 49.5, 48.7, 49.2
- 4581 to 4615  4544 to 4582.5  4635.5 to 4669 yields -1.5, 47.8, 49.6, 48.5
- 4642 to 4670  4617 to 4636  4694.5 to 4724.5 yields 1.8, 54.3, 50.5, 52.9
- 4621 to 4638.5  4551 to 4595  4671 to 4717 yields -1.3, 49.1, 49.2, 49.2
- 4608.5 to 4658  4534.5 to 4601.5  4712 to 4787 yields -2.4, 48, 53.3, 49.9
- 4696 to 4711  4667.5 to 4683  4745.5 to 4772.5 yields 0.6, 49.2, 52.7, 50.4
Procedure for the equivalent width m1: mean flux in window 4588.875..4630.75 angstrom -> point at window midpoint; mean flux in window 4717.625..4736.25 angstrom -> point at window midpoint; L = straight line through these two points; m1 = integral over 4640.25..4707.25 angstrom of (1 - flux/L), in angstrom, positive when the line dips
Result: 4.0 angstrom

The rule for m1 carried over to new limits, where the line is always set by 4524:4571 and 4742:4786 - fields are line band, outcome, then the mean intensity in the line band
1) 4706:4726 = 0.2 angstrom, 51.2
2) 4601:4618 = -1.7 angstrom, 52.8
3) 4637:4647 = 0.3 angstrom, 47.7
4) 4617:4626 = -1.1 angstrom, 54.5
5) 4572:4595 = -1.3 angstrom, 49.5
